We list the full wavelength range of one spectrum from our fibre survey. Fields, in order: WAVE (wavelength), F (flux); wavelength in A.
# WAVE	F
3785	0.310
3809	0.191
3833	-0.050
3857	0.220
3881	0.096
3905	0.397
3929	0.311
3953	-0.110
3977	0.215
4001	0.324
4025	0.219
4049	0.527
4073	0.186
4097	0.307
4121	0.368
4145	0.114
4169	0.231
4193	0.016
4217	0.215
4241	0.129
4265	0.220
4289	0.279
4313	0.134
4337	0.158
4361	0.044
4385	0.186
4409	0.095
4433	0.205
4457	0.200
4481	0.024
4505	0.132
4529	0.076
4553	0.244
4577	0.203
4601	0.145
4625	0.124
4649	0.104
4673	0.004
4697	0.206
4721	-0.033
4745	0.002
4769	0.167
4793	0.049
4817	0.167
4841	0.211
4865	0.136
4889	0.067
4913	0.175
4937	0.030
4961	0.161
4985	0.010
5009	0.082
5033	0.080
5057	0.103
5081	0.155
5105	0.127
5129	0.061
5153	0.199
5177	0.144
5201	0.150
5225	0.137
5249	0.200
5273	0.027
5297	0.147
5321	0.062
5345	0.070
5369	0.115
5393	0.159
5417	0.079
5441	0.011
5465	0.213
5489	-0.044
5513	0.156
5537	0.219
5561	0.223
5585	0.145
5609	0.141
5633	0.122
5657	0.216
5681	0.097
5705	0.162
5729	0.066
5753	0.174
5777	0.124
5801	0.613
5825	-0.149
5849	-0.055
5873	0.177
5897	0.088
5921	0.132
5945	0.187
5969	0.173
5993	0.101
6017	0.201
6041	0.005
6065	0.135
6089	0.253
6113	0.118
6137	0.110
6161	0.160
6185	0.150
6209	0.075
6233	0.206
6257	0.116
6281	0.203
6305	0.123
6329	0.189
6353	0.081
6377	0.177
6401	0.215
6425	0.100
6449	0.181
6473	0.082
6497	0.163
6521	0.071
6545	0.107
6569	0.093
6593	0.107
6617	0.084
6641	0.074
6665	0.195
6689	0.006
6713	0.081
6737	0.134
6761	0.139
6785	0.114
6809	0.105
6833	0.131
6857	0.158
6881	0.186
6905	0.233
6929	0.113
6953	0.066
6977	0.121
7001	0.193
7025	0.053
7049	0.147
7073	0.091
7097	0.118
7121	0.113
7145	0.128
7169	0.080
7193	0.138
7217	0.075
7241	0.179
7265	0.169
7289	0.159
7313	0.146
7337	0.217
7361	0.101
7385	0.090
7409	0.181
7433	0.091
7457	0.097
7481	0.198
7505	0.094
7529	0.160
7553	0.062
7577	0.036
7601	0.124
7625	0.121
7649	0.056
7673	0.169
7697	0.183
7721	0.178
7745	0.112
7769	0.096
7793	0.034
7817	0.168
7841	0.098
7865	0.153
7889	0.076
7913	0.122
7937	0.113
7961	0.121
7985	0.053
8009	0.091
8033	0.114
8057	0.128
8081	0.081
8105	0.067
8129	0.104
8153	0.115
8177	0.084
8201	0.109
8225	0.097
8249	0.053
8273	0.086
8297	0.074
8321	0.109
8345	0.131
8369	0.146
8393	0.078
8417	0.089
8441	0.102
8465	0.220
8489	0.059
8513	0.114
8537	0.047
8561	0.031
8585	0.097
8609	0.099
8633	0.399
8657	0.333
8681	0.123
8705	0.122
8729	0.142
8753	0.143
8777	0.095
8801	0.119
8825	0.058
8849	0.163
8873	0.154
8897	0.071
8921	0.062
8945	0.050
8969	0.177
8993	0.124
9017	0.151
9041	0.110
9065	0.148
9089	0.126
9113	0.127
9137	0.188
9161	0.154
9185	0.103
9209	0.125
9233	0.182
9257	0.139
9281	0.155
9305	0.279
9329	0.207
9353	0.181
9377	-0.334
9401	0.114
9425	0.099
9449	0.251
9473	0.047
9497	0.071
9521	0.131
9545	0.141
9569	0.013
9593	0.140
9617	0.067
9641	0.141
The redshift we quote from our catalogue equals 1.318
